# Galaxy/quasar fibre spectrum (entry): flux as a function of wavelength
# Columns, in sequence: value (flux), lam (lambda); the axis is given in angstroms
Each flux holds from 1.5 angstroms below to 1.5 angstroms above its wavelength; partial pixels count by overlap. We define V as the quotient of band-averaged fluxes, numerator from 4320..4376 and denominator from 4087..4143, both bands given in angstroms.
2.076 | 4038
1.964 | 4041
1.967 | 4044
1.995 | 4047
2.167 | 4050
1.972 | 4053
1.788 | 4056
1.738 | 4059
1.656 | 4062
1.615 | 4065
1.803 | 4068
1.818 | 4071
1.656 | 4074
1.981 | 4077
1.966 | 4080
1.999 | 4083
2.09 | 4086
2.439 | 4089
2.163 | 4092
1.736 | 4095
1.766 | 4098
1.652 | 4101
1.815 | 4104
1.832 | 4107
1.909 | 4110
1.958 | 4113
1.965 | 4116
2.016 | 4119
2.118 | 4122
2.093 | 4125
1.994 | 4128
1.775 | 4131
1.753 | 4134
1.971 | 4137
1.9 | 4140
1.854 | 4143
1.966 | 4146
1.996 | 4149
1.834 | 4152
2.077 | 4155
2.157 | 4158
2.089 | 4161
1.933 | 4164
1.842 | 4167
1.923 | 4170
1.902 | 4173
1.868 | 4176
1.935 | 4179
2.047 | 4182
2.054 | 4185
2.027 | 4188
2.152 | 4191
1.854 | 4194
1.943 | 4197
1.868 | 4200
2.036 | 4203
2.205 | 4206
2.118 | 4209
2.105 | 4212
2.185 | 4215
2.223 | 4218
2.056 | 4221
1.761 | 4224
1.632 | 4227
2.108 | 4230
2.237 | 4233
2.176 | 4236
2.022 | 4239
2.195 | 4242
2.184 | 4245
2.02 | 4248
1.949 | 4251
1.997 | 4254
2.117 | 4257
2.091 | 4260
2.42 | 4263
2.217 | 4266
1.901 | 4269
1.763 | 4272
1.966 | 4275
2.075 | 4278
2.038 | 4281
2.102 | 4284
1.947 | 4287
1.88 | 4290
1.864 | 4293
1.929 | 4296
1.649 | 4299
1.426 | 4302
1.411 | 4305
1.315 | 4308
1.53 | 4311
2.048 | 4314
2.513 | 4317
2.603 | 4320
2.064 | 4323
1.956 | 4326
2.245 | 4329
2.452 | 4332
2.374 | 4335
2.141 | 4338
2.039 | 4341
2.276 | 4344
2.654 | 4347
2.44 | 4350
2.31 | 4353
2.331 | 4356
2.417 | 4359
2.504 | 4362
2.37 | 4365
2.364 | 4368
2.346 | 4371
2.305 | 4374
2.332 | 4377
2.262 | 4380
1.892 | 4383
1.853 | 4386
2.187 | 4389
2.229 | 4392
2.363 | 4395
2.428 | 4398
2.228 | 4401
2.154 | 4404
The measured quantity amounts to 1.2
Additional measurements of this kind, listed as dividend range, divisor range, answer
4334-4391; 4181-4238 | 1.12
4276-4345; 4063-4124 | 1.04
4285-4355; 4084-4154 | 1.06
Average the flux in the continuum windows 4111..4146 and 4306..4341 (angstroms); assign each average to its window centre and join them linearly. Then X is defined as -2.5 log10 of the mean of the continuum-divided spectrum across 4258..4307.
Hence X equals 0.08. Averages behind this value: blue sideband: 1.95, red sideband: 2.1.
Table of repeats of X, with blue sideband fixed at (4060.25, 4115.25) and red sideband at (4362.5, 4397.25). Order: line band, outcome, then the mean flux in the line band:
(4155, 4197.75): 0.00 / 1.98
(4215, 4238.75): 0.01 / 2.04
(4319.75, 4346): -0.02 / 2.23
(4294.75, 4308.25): 0.34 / 1.56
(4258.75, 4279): 0.02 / 2.06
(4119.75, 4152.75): 0.00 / 1.94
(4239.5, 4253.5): 0.00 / 2.08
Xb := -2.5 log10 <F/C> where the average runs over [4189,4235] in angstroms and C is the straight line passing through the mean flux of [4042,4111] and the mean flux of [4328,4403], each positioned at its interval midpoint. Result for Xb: 0.02 mag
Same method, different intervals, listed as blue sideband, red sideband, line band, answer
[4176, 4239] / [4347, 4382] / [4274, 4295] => 0.112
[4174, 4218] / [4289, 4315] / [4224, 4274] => -0.116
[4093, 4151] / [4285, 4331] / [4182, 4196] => -0.067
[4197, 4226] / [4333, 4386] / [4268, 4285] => 0.099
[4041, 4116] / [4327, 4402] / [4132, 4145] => 0.063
